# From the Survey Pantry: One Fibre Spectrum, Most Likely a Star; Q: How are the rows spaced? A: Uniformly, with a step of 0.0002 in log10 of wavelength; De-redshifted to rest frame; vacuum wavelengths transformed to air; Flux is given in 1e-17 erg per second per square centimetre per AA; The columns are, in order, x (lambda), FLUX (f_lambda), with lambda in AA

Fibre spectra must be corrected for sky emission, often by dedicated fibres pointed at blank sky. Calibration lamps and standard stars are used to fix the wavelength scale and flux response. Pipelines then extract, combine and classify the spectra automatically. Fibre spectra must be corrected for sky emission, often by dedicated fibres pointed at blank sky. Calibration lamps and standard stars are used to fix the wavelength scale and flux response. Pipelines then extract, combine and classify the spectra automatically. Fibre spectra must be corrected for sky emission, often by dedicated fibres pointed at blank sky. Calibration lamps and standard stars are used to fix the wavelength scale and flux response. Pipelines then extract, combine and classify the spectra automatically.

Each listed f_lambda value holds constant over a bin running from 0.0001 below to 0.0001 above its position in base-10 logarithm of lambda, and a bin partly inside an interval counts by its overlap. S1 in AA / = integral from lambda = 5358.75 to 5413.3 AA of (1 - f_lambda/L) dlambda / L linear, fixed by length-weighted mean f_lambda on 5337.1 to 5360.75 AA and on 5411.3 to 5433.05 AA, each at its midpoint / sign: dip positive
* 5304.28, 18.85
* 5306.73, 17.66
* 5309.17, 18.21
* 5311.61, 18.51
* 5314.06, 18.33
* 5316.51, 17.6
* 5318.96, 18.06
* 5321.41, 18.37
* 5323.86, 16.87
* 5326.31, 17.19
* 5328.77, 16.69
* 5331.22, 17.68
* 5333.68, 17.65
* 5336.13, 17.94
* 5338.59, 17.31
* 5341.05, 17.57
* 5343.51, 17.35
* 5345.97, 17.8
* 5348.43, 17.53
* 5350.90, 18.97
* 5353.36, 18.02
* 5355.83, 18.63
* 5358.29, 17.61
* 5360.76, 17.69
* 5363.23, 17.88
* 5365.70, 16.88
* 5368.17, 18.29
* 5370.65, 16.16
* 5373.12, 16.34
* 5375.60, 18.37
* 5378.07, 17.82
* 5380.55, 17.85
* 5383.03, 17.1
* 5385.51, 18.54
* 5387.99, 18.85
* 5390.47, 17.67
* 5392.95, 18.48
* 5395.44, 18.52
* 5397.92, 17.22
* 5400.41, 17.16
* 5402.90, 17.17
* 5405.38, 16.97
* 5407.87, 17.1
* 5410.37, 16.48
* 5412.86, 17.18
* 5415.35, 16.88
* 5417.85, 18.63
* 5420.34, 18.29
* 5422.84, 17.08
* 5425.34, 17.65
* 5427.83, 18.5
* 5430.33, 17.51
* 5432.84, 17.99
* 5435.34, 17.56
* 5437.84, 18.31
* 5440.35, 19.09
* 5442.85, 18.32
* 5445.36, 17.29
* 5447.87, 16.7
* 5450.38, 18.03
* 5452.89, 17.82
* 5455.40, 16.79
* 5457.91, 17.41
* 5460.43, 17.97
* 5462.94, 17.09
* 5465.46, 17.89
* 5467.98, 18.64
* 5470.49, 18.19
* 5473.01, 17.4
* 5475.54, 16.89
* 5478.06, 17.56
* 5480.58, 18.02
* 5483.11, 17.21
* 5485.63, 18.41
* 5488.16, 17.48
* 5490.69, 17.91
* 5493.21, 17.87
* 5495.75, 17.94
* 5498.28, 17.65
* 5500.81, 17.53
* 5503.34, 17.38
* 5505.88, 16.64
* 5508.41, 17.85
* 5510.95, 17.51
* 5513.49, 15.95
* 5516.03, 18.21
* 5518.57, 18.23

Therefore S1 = 0.76 AA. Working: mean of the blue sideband 17.9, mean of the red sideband 17.7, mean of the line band 17.5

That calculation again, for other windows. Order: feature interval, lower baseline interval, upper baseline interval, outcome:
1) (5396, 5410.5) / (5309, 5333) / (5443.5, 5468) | 0.39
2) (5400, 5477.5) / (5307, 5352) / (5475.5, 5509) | 0.20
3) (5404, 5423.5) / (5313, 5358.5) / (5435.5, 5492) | 0.45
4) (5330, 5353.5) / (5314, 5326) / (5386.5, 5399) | 0.14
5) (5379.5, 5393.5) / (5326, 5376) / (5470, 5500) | -0.36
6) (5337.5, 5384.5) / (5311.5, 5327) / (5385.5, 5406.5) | 0.45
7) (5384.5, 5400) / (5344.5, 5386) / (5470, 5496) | -0.39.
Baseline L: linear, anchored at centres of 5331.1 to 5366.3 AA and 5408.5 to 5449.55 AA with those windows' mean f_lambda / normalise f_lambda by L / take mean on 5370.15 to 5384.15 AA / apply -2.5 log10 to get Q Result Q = 0.03 mag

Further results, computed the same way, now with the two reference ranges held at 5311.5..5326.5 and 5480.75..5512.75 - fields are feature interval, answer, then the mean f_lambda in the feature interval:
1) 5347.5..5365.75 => -0.01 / 18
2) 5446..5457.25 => 0.02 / 17.3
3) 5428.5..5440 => -0.02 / 18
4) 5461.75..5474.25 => -0.01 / 17.9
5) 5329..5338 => 0.01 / 17.6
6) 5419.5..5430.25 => -0.01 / 17.8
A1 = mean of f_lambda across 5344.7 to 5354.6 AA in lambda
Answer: 18.1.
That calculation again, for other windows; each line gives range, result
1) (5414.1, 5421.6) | 17.9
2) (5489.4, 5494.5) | 17.9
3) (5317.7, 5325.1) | 17.8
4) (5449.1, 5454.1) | 17.9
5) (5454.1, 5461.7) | 17.4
